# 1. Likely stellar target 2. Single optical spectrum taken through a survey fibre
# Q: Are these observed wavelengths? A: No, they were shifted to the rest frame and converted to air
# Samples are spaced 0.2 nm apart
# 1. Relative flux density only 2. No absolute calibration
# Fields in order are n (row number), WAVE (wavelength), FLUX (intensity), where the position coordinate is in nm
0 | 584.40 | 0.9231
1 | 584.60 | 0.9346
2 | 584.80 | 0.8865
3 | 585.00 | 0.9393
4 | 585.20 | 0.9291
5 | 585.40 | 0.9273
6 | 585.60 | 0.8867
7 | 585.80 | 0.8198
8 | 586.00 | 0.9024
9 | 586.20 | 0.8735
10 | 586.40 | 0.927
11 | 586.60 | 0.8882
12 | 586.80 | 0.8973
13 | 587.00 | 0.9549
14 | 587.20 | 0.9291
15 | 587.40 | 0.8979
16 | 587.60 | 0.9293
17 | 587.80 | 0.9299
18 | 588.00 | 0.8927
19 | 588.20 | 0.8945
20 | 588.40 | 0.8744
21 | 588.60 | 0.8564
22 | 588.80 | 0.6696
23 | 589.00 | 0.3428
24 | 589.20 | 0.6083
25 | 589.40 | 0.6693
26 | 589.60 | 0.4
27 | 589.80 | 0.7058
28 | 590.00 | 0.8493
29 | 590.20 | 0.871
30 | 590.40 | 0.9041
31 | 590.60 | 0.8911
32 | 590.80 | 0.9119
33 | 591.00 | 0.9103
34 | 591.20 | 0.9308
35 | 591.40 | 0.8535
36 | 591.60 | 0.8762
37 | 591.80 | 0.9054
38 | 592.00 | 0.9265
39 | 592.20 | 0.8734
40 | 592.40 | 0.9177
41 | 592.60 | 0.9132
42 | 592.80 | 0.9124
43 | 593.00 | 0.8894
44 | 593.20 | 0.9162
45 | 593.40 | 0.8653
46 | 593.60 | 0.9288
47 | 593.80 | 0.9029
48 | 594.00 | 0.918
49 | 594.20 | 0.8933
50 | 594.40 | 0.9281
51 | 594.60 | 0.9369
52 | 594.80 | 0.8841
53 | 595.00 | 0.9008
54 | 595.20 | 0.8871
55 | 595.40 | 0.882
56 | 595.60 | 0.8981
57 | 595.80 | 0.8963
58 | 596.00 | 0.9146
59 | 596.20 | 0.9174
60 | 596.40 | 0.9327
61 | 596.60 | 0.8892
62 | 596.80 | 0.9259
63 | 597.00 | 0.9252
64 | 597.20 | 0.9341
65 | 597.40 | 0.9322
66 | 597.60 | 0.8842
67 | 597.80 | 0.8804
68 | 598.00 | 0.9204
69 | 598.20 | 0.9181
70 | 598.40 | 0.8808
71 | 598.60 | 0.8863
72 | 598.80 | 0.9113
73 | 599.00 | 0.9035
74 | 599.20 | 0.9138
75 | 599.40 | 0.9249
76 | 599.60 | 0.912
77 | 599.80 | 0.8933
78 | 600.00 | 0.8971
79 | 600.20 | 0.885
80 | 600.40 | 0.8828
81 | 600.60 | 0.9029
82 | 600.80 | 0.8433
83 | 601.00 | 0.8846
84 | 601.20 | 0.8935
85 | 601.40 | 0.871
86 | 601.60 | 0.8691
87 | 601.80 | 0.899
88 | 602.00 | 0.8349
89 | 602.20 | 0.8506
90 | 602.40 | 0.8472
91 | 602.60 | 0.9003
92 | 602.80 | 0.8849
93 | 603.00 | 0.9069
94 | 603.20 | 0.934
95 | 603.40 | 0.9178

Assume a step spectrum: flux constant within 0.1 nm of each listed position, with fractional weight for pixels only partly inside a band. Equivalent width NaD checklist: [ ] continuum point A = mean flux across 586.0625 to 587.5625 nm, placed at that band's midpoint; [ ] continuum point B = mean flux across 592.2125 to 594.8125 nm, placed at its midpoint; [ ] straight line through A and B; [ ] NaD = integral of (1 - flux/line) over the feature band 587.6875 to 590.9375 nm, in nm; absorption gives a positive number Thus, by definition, 0.50 nm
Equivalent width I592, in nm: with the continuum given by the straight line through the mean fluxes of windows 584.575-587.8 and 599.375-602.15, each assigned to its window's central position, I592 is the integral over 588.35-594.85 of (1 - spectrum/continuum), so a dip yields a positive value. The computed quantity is 0.45 nm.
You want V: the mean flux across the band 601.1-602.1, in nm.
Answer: 0.873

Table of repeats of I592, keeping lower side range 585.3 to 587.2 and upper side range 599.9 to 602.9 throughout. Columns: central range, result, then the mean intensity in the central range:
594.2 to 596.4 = -0.05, 0.905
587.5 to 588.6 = 0.00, 0.9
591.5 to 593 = -0.02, 0.903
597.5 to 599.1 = -0.03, 0.898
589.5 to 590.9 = 0.16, 0.79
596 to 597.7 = -0.07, 0.917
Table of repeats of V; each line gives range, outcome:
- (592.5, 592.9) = 0.913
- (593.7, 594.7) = 0.916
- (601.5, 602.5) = 0.86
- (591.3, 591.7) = 0.865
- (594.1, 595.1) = 0.909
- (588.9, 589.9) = 0.545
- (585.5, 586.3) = 0.871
